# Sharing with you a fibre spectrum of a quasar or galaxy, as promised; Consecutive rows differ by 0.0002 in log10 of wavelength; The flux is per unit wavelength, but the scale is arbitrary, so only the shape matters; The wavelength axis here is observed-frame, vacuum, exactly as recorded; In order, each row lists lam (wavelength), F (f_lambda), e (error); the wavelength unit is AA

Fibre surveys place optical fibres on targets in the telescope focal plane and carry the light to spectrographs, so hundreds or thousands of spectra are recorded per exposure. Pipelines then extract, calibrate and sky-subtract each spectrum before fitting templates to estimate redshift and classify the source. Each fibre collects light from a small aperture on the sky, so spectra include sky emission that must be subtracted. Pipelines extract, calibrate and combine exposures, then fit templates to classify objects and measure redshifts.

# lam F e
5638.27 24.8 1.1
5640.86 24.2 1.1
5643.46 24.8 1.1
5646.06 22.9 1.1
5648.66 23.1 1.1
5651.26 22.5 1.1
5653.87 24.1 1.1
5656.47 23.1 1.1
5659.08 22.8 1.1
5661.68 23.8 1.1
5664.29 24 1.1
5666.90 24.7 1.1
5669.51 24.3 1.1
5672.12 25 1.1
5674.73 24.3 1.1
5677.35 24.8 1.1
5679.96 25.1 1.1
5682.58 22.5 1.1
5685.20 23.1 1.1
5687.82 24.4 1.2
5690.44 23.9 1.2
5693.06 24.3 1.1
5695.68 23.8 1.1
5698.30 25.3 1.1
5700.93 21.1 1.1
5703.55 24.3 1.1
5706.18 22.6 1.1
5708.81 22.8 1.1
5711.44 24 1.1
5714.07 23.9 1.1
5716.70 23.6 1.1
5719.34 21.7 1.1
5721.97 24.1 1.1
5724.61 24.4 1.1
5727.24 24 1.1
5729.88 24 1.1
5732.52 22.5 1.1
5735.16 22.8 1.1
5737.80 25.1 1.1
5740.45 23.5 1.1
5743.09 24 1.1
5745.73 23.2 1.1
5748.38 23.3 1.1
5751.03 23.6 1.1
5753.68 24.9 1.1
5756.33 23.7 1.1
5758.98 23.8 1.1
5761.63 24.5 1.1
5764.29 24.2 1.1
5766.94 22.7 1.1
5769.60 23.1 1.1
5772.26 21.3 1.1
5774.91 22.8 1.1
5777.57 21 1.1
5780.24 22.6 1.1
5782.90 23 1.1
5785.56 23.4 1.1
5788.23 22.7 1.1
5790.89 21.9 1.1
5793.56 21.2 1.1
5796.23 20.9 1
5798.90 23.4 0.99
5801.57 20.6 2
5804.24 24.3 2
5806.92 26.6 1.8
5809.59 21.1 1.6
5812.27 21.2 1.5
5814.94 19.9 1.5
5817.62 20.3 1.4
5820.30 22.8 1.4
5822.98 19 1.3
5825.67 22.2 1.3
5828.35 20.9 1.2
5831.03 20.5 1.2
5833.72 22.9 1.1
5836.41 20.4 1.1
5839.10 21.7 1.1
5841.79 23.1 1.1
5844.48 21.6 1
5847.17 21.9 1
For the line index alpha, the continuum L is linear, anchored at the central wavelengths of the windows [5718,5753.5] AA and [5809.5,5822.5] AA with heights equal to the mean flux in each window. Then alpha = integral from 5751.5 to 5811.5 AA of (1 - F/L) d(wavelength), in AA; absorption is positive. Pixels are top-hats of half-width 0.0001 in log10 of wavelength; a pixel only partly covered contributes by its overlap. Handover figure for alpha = -2.2 AA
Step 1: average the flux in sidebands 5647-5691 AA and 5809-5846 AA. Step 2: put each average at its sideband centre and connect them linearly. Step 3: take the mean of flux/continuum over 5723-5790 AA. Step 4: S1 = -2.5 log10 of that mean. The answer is -0.04 mag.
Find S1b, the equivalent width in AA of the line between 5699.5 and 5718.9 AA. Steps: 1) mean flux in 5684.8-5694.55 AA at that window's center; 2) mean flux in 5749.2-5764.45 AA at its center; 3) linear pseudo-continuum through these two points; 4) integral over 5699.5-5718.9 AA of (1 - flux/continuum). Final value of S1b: 0.7 AA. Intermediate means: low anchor 24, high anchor 24.1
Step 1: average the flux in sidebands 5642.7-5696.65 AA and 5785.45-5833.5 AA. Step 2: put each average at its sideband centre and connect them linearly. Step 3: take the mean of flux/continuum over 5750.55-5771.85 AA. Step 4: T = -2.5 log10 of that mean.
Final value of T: -0.06 mag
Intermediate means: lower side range 23.9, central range 23.7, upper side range 21.8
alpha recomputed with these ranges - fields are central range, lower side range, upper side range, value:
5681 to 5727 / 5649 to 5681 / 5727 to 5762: 0.7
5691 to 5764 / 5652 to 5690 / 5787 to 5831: -1.9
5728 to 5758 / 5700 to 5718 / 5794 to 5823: -1.2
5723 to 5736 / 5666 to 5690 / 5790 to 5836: -0.2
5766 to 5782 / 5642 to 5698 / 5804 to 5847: 0.1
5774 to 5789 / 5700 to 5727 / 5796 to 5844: -0.2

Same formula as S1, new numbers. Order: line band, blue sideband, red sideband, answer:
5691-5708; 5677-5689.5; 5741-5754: 0.01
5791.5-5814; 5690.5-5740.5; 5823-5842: -0.02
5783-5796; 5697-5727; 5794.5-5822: 0.00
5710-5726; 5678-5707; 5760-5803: -0.01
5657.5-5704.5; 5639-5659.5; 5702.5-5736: -0.02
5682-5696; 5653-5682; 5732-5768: 0.01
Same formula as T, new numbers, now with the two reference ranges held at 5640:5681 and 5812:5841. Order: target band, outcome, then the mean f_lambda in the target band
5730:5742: -0.04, 23.5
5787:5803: -0.01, 21.8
